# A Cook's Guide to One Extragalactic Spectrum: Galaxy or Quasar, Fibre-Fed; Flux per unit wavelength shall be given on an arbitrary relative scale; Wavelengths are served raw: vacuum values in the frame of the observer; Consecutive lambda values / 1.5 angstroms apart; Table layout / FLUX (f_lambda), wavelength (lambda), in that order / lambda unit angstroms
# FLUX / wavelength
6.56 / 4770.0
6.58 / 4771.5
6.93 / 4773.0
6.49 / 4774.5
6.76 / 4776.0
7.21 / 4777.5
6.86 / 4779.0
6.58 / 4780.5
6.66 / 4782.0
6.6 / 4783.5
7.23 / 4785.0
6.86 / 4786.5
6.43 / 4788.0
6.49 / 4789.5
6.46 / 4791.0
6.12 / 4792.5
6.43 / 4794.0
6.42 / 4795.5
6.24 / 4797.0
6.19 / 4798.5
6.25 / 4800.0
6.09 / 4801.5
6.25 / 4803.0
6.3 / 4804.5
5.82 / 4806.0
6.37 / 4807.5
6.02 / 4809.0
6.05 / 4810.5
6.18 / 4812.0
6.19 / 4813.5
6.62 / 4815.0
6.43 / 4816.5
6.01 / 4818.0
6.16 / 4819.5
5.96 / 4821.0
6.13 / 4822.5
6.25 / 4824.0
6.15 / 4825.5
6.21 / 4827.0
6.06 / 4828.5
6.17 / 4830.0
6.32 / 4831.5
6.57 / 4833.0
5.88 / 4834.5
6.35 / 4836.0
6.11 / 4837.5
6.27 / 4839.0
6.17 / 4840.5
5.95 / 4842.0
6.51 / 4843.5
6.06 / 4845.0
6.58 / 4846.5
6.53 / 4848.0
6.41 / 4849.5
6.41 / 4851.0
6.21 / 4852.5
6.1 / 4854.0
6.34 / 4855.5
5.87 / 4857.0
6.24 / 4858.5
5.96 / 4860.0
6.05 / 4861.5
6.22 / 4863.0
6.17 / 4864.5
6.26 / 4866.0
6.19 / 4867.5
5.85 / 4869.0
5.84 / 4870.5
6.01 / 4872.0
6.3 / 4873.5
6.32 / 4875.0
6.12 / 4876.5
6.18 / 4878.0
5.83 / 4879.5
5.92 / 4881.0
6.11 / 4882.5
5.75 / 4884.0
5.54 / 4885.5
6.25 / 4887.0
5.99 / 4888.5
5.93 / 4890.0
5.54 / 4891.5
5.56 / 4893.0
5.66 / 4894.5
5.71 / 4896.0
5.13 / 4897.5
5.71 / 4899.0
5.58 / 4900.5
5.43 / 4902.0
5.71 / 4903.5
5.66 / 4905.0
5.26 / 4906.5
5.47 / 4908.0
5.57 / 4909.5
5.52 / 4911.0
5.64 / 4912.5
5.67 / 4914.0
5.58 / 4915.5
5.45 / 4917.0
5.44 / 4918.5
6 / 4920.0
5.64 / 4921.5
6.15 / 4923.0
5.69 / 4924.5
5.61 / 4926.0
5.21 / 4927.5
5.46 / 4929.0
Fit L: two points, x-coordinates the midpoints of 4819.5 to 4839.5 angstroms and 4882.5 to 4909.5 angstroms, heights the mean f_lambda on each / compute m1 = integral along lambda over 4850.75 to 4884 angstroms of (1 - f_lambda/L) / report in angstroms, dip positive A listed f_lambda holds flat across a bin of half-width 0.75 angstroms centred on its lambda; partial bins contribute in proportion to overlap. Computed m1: -1.2 angstroms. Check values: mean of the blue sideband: 6.18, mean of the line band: 6.1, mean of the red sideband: 5.65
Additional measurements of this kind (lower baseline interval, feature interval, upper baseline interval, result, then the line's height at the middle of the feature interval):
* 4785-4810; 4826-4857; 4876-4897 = -0.8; 6.09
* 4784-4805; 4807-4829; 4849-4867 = 0.5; 6.33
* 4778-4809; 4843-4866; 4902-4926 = -0.8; 6.02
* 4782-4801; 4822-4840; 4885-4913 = -0.1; 6.17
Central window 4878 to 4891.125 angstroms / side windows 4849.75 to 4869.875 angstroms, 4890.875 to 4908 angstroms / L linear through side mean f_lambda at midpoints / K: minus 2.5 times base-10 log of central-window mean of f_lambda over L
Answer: -0.03 mag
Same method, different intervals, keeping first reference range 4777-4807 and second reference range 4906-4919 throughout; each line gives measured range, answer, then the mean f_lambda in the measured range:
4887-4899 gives 0.00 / 5.69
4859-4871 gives -0.03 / 6.08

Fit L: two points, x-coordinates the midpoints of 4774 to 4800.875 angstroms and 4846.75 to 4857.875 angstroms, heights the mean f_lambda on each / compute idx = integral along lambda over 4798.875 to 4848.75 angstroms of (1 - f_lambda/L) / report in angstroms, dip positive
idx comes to 1.52 angstroms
